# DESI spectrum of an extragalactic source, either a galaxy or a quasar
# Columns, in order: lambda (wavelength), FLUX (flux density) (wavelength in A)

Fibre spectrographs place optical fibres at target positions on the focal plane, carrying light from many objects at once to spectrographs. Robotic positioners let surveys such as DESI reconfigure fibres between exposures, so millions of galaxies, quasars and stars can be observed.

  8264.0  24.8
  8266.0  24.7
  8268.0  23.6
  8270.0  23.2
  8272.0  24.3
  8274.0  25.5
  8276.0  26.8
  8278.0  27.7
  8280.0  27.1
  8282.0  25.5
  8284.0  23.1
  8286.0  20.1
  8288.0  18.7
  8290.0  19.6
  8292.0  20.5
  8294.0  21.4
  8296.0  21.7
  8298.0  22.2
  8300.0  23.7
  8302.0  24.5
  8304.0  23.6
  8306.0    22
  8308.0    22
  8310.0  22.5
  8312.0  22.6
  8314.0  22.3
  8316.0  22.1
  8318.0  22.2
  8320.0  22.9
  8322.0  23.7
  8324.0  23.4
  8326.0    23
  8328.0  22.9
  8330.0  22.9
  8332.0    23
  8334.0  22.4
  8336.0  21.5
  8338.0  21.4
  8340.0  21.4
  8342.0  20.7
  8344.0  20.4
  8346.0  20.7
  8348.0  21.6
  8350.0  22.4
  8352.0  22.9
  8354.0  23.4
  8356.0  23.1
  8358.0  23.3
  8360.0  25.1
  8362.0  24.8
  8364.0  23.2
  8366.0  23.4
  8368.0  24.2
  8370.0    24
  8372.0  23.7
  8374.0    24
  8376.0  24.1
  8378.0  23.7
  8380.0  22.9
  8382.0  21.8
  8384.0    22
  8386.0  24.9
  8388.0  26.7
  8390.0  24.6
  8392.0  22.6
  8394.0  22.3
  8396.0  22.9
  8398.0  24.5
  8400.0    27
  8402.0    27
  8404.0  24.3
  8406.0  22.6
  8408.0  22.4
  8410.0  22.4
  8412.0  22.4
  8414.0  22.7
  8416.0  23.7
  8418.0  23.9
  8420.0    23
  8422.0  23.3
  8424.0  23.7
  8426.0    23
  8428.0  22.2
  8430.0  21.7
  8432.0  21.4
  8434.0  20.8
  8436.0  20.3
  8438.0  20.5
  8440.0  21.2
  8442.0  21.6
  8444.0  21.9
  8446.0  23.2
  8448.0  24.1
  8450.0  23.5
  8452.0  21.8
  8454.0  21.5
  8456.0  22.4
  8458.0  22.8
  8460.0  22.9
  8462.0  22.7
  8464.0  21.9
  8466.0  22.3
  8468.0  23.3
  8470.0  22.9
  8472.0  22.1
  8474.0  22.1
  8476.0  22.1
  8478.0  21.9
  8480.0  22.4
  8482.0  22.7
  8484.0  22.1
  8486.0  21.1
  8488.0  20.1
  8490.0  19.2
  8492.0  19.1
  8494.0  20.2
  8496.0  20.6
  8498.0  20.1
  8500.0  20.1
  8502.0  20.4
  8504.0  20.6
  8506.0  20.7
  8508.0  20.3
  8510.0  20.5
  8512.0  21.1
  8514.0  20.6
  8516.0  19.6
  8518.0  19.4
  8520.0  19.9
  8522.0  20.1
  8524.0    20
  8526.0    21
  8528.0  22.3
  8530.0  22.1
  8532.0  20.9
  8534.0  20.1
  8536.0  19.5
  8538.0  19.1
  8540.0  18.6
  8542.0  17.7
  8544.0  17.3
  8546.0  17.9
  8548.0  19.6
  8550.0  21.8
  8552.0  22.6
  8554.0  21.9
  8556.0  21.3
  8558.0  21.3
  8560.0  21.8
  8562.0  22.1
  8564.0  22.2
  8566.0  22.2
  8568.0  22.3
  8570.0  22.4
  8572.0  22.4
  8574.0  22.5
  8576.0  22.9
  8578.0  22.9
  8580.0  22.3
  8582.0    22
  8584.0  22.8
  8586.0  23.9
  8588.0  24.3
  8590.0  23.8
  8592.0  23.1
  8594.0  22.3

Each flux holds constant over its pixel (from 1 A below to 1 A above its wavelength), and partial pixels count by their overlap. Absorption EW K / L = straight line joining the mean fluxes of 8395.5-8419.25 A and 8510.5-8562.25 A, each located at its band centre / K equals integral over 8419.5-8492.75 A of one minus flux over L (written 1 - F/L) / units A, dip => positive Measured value 1.6 A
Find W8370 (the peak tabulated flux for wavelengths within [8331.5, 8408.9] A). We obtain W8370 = 27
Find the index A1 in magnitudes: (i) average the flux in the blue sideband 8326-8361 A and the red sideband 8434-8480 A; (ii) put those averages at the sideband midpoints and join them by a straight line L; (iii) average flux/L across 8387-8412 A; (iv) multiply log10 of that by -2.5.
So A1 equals -0.08 mag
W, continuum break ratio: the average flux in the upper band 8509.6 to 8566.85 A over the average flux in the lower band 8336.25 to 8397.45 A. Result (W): 0.9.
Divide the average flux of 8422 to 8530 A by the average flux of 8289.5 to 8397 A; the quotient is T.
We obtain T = 0.9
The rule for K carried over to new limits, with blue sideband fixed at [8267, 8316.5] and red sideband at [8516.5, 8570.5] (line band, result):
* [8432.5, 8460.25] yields -0.57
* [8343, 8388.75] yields -1.97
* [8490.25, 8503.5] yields 0.64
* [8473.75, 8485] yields -0.52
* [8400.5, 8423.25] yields -1.67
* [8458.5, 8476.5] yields -0.96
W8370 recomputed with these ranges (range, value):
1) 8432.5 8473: 24.1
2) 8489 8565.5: 22.6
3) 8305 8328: 23.7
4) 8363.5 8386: 24.9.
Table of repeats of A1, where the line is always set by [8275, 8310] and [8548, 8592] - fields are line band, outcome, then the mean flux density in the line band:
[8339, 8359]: 0.04 mag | 22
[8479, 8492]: 0.07 mag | 21.1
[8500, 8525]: 0.11 mag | 20.3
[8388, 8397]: -0.04 mag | 23.5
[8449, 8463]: 0.01 mag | 22.5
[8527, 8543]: 0.12 mag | 20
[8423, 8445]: 0.05 mag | 21.7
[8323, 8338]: 0.01 mag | 22.6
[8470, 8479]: 0.02 mag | 22.1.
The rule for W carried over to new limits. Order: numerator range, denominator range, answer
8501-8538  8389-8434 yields 0.88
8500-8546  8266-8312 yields 0.86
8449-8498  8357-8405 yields 0.91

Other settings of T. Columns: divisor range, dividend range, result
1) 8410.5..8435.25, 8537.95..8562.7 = 0.90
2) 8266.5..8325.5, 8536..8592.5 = 0.93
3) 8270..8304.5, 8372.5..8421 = 1.02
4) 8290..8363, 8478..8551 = 0.90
